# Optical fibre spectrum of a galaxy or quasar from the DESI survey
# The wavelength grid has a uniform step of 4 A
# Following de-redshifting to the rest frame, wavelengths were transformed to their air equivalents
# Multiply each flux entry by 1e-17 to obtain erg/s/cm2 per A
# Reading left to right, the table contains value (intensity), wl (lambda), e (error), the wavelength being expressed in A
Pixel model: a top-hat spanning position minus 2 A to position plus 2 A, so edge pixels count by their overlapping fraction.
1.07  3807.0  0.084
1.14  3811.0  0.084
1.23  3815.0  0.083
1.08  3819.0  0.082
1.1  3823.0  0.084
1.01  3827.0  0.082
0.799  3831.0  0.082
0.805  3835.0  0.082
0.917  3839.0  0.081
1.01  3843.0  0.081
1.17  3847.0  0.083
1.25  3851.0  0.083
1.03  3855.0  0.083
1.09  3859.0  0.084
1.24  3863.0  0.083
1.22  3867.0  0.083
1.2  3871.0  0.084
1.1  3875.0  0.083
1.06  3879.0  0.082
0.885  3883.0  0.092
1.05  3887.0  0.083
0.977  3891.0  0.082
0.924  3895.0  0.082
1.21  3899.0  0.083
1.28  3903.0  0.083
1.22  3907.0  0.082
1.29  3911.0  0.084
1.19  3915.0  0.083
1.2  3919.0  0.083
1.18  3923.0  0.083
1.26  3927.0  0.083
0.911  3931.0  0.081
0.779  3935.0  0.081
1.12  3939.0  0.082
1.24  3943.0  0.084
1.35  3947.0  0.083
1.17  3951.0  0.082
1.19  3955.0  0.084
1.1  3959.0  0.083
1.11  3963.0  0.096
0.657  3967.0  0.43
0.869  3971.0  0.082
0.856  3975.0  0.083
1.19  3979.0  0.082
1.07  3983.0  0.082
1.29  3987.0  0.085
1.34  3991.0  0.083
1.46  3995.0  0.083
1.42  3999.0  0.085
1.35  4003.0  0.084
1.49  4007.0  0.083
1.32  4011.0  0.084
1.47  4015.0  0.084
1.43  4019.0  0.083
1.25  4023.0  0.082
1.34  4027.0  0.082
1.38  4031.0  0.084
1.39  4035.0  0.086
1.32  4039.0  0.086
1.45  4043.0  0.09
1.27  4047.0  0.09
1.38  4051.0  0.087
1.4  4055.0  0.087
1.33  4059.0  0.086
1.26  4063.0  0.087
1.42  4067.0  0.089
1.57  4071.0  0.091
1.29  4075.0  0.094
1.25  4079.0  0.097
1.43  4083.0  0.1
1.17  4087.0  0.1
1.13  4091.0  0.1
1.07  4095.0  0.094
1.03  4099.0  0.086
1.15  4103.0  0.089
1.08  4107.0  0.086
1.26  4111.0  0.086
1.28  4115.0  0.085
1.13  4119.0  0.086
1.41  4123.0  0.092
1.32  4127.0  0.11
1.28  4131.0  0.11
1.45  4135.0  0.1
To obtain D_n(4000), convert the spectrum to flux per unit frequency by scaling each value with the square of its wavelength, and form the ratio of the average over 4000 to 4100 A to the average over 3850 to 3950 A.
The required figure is 1.3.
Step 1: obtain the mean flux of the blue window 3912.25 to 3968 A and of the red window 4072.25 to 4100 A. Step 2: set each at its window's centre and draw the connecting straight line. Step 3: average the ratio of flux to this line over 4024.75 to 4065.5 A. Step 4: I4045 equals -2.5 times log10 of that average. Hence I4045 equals -0.14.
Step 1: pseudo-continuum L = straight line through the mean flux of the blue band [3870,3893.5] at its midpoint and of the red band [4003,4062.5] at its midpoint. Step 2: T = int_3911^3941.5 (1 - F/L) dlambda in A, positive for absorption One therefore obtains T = 0.7 A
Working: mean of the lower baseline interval 1.04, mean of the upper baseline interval 1.37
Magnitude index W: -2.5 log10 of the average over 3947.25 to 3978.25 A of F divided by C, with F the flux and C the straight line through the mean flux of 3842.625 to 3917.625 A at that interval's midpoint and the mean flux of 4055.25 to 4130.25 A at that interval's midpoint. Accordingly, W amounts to 0.16 mag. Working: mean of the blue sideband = 1.13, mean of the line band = 1.02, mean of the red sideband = 1.26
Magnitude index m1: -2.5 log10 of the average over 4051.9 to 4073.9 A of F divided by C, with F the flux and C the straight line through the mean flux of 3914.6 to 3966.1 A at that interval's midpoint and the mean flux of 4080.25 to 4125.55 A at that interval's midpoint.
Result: -0.18 mag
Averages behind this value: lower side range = 1.13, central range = 1.39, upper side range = 1.2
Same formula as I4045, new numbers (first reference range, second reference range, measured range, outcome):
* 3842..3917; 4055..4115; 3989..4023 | -0.16 mag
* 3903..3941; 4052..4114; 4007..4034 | -0.14 mag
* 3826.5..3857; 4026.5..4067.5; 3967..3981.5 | 0.30 mag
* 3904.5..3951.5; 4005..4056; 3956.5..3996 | 0.16 mag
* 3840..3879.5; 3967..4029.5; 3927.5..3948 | 0.12 mag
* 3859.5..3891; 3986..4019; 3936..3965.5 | 0.10 mag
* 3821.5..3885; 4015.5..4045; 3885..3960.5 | 0.04 mag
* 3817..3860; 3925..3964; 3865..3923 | -0.05 mag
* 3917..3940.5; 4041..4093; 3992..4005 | -0.17 mag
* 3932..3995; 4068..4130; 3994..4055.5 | -0.19 mag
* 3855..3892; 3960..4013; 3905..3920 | -0.10 mag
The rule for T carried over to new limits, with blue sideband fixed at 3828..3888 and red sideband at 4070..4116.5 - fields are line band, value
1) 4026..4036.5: -1.8 A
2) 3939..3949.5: -1.3 A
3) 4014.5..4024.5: -1.8 A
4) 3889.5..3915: -1.7 A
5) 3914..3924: -0.9 A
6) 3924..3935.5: 0.8 A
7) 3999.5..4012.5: -2.7 A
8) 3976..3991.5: -0.6 A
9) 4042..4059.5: -2.6 A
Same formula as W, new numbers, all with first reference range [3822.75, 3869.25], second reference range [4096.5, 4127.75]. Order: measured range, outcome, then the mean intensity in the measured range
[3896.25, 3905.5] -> -0.127 mag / 1.22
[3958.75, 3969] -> 0.198 mag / 0.931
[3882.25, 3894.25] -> 0.107 mag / 0.975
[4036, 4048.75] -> -0.164 mag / 1.35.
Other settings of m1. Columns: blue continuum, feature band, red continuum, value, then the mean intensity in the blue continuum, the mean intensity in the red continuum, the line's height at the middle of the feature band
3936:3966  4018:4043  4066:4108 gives -0.133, 1.15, 1.23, 1.2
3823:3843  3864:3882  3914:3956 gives -0.133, 0.917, 1.14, 1.01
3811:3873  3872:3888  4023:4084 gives 0.096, 1.08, 1.36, 1.13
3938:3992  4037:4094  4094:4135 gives -0.129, 1.11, 1.22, 1.18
